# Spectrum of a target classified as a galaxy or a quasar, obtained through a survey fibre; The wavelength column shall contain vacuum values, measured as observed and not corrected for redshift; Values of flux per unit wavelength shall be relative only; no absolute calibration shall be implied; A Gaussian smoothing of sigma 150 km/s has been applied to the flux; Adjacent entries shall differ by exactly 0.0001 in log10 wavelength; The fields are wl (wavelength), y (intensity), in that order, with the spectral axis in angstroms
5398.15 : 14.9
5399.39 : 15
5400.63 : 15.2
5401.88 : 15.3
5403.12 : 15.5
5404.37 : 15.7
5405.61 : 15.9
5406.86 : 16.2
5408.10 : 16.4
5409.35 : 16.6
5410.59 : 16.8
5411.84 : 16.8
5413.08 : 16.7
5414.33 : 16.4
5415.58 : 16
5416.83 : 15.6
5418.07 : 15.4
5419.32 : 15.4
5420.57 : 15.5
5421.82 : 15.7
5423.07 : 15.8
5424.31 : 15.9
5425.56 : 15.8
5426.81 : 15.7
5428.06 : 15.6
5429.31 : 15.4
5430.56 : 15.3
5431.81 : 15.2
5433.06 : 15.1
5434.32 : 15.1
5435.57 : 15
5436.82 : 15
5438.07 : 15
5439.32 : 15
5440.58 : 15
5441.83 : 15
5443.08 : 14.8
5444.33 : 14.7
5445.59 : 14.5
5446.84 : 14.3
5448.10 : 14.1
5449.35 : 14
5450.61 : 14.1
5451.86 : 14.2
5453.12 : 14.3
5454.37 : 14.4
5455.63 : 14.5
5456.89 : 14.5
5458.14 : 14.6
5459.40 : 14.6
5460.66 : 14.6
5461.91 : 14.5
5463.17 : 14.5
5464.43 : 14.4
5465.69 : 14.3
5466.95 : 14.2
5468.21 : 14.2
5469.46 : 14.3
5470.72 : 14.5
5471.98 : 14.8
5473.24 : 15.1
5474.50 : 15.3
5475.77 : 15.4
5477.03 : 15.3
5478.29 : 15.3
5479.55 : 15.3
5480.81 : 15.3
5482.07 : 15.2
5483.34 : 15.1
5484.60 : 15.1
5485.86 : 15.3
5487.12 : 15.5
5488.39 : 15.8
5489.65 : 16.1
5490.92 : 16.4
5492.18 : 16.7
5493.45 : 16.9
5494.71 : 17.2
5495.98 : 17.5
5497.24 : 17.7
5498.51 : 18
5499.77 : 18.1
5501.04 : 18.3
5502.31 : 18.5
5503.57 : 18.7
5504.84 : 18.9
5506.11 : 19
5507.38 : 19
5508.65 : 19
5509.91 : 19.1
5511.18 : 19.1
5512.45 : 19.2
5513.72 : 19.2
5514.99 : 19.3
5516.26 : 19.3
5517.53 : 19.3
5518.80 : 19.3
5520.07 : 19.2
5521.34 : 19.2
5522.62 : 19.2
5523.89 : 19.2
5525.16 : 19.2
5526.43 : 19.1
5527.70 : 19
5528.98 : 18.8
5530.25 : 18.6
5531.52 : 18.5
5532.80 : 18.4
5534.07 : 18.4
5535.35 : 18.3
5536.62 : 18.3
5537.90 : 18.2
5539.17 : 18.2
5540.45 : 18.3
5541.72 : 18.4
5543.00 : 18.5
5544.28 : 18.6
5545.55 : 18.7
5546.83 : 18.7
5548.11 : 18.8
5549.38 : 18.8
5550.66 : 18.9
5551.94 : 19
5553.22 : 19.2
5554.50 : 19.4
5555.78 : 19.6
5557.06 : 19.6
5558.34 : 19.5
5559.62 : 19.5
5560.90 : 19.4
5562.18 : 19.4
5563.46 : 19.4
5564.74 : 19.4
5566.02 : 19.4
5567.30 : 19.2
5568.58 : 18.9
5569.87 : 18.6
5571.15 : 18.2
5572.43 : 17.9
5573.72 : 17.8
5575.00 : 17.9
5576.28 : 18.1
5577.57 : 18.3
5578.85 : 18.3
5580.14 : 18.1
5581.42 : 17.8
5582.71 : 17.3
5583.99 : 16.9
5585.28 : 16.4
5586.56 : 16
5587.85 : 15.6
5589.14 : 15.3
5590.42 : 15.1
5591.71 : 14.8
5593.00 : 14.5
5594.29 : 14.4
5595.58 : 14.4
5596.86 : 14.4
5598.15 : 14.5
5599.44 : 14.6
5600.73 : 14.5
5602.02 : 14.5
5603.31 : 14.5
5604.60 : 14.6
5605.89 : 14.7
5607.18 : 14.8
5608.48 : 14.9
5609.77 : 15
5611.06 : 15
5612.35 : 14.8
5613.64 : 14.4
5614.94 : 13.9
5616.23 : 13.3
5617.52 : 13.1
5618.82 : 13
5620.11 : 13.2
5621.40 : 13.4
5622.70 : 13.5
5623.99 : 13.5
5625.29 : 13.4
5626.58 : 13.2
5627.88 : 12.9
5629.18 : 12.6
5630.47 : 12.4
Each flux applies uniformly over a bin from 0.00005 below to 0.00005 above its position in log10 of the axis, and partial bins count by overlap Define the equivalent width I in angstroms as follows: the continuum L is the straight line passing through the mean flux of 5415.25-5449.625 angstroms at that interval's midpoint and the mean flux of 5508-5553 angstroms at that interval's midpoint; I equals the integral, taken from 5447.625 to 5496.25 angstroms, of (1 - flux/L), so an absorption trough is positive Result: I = 4.7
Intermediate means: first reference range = 15.2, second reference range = 18.8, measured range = 15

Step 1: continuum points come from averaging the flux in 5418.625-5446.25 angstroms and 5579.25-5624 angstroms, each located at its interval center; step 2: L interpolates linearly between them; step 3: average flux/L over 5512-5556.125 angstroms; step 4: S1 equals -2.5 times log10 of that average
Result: -0.25 mag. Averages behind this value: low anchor 15.2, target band 18.9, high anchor 14.9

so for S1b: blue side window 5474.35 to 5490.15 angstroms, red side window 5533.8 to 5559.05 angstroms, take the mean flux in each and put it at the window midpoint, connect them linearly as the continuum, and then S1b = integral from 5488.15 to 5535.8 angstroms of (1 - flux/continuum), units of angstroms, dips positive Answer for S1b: -4.3 angstroms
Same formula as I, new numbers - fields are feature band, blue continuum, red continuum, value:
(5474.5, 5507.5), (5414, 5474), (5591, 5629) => -4.53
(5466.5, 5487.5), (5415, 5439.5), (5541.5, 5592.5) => 1.80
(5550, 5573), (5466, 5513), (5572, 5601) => -3.98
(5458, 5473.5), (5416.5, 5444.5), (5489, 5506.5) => 1.94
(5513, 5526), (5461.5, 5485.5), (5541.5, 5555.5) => -1.46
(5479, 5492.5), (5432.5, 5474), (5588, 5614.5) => -0.91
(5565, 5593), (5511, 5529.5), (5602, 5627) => -2.44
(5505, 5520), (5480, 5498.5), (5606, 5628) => -3.23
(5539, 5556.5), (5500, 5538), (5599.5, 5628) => -1.41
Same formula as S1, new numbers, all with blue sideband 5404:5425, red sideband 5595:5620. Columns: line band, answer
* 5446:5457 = 0.11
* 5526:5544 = -0.23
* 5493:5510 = -0.19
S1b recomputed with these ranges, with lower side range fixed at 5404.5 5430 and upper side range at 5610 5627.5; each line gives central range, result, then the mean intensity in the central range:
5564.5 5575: -3.2 angstroms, 18.6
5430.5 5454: 1.5 angstroms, 14.7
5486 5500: -1.6 angstroms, 16.8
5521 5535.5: -4.1 angstroms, 18.8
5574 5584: -2.7 angstroms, 17.9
